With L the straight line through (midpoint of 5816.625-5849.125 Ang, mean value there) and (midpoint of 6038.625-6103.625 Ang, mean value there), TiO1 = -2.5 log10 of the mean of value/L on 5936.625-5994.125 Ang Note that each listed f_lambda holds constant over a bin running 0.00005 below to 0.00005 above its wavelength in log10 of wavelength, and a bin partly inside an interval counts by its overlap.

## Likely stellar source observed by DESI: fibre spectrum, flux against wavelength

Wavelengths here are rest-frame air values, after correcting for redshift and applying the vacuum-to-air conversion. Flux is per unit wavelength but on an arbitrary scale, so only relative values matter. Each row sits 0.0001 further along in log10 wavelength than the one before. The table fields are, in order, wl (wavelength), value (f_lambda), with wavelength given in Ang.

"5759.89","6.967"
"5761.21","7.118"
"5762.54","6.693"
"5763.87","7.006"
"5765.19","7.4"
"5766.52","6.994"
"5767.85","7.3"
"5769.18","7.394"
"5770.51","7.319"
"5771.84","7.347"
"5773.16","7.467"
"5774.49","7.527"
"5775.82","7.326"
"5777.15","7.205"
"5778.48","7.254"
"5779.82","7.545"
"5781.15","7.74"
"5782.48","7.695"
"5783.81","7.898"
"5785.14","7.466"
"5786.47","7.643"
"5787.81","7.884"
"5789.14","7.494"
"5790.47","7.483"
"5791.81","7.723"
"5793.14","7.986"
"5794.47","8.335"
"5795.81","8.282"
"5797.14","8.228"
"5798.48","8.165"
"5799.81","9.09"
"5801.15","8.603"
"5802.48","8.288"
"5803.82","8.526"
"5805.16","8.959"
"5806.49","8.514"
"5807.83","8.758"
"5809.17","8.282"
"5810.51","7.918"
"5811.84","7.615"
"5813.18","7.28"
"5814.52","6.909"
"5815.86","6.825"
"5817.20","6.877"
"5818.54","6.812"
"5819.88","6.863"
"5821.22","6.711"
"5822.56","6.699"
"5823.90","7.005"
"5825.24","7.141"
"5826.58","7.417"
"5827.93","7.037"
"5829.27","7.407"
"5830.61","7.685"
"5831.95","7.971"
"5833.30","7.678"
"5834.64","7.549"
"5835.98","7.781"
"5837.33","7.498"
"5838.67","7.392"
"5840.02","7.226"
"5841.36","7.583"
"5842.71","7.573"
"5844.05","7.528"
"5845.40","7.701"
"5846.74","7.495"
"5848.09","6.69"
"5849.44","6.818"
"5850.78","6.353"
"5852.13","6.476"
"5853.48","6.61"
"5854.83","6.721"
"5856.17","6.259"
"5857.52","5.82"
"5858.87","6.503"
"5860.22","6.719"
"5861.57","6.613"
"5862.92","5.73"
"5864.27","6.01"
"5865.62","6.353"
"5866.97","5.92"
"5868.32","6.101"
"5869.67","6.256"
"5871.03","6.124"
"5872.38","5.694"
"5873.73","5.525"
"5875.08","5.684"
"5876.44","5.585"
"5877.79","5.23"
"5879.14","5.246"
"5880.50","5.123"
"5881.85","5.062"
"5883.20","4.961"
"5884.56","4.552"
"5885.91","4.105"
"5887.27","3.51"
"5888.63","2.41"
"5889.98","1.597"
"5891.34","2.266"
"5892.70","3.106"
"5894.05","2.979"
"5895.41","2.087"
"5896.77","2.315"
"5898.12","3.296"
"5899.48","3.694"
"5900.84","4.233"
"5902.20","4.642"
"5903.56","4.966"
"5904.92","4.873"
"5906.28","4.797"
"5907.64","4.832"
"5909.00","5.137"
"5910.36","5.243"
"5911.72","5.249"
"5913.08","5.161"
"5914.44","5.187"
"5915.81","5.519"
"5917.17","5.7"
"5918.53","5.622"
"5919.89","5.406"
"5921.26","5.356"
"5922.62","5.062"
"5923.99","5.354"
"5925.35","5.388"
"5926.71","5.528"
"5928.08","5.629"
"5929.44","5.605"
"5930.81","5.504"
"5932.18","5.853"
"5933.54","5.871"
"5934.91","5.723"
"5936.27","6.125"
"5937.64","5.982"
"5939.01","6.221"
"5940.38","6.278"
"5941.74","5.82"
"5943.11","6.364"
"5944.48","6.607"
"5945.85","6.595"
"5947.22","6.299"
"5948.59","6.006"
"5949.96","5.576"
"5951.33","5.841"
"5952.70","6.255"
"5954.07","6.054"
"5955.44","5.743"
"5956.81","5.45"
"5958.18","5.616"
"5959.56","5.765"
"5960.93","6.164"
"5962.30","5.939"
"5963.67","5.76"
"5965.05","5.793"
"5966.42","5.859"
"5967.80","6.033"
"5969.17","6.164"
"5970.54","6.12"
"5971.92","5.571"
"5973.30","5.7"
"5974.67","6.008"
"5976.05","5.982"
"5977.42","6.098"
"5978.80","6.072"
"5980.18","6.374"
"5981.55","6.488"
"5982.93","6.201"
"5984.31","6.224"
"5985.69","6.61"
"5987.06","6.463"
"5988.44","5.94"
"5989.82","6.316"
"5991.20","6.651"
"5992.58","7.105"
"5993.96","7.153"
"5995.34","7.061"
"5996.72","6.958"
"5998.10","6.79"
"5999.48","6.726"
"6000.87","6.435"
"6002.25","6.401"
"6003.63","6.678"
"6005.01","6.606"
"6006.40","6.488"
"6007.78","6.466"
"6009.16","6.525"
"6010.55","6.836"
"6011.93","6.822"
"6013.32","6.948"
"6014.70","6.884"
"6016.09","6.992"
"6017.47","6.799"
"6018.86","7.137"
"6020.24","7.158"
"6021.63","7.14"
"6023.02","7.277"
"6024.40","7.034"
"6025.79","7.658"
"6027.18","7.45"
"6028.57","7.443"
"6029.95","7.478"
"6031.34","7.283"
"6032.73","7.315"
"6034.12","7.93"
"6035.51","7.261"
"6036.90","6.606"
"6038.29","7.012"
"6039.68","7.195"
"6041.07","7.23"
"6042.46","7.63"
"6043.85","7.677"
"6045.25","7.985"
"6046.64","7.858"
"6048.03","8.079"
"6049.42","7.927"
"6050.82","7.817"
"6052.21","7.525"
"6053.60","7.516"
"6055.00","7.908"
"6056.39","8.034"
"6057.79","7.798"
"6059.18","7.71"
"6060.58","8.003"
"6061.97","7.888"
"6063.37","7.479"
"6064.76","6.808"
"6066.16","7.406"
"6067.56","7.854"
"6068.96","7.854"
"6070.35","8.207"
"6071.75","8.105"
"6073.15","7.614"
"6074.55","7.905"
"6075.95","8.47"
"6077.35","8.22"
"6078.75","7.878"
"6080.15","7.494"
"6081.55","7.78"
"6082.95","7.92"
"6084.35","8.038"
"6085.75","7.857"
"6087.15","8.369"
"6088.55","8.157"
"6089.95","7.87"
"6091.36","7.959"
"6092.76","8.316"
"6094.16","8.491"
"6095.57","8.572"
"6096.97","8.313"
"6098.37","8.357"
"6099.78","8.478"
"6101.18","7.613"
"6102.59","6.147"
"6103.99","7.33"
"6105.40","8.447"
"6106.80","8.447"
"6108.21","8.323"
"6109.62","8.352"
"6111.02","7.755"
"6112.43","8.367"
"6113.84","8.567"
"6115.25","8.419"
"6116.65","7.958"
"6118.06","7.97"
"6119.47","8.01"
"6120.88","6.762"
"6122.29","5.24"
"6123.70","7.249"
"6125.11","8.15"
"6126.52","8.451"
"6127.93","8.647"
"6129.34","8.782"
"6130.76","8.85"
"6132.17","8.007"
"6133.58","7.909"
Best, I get 0.24 mag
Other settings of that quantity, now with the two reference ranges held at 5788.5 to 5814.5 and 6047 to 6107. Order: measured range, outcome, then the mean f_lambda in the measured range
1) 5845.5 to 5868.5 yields 0.25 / 6.46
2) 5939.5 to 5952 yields 0.29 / 6.16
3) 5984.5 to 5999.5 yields 0.19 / 6.69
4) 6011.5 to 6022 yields 0.14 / 6.98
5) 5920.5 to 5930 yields 0.43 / 5.41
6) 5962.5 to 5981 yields 0.32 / 5.97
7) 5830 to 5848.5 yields 0.08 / 7.54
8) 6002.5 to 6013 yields 0.20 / 6.63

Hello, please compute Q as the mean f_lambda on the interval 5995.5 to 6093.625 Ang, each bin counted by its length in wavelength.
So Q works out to 7.46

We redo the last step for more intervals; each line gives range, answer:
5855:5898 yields 4.88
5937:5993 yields 6.1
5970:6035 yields 6.72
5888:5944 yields 4.84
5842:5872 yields 6.55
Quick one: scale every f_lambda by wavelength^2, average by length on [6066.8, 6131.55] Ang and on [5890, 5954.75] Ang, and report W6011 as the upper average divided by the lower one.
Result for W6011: 1.65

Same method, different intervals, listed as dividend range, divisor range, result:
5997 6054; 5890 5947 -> 1.48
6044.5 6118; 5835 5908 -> 1.57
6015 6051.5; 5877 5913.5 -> 1.89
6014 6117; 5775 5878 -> 1.16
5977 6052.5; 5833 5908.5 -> 1.33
